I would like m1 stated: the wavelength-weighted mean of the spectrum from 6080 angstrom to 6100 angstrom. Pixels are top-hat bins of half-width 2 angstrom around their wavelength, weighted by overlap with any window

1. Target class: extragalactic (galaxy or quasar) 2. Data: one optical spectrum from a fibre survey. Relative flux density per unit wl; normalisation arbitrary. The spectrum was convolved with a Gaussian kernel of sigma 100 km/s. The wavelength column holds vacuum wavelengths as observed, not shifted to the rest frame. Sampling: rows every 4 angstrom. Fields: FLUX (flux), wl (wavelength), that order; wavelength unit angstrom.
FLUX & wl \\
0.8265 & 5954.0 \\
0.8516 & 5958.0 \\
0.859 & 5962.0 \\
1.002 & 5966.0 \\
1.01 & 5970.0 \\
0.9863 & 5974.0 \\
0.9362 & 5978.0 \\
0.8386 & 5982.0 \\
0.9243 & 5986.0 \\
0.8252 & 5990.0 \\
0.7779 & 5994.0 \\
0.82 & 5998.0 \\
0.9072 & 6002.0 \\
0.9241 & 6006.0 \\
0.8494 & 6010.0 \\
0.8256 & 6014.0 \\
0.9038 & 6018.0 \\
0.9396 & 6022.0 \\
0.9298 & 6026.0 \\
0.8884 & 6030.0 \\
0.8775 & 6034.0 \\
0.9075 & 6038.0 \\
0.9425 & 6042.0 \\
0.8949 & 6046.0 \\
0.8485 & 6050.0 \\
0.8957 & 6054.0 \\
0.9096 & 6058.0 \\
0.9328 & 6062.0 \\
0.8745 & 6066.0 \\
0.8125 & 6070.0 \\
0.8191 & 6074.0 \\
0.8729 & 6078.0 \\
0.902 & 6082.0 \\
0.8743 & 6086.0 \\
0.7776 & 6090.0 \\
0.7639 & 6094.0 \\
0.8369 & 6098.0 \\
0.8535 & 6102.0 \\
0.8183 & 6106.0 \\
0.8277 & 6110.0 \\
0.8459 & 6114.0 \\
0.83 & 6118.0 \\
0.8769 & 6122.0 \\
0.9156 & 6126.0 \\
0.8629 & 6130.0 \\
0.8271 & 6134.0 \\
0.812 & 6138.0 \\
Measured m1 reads 0.831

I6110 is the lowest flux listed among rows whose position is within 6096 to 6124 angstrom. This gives 0.8183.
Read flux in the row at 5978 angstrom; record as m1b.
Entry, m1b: 0.9362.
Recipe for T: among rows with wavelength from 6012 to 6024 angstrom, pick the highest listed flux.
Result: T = 0.9396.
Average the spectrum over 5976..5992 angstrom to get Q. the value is 0.881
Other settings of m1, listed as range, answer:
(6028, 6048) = 0.902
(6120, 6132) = 0.885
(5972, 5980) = 0.961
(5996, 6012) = 0.875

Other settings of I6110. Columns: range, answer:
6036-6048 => 0.8949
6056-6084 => 0.8125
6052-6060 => 0.8957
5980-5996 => 0.7779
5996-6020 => 0.82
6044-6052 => 0.8485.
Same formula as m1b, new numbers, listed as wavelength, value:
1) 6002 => 0.9072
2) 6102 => 0.8535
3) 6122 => 0.8769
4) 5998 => 0.82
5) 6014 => 0.8256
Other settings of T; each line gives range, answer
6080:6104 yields 0.902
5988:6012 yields 0.9241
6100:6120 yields 0.8535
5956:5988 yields 1.01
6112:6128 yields 0.9156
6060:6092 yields 0.9328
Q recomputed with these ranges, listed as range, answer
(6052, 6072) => 0.885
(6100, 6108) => 0.836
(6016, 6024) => 0.922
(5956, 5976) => 0.942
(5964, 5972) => 1.01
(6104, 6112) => 0.823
